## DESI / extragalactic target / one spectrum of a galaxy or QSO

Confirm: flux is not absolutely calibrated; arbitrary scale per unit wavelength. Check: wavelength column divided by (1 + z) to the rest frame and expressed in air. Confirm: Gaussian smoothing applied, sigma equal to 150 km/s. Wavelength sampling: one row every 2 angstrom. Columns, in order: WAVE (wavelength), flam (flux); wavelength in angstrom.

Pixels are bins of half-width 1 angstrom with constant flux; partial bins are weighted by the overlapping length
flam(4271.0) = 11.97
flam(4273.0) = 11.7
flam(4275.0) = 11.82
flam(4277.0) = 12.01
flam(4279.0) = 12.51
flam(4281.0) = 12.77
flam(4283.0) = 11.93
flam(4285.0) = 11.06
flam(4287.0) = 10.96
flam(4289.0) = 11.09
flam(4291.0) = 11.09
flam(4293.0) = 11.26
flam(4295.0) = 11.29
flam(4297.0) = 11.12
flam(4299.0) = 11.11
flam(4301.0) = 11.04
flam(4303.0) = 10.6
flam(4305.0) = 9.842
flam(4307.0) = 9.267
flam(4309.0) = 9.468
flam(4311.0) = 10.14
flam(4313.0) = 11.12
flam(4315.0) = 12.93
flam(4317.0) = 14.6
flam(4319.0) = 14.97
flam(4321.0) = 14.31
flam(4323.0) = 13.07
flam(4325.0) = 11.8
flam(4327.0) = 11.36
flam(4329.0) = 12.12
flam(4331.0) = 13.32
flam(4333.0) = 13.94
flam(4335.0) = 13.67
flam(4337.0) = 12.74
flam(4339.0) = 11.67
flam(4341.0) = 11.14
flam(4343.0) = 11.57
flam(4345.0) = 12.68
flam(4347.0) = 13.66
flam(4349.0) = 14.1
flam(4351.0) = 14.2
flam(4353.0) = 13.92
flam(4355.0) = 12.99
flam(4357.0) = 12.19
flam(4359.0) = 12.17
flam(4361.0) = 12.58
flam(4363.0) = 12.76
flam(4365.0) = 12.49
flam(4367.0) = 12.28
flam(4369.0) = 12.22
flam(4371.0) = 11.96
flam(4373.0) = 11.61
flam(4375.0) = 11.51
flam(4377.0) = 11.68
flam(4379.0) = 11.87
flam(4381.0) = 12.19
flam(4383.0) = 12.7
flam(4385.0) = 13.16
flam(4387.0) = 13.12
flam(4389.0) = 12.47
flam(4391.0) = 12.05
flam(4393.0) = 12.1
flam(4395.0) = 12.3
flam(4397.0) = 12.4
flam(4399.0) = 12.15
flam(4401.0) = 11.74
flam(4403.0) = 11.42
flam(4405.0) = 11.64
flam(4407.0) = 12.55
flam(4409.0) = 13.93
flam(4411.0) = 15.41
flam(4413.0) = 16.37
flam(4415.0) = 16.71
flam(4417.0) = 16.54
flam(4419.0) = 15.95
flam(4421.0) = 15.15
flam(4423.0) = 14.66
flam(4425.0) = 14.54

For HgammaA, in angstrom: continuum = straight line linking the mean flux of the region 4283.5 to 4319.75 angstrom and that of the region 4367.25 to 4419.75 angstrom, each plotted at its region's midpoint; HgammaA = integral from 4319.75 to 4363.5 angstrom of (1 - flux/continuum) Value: -3.0 angstrom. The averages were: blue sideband 11.3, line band 12.8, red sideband 13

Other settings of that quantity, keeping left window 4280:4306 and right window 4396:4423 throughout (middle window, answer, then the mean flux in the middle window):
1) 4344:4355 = -1.0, 13.6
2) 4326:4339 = -0.7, 12.8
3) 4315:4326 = -1.7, 13.7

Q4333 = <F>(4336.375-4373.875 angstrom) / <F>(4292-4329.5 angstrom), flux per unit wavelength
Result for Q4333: 1.08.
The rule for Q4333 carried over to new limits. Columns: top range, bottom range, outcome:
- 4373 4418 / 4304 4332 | 1.08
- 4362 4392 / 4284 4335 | 1.04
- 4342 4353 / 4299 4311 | 1.31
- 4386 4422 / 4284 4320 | 1.20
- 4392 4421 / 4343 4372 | 1.07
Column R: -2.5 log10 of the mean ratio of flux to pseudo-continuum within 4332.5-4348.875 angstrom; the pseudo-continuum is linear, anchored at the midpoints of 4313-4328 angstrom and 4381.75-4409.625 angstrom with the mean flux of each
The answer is 0.02 mag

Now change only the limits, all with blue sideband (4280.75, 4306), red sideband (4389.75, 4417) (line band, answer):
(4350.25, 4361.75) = -0.06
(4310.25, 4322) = -0.13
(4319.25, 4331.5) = -0.09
